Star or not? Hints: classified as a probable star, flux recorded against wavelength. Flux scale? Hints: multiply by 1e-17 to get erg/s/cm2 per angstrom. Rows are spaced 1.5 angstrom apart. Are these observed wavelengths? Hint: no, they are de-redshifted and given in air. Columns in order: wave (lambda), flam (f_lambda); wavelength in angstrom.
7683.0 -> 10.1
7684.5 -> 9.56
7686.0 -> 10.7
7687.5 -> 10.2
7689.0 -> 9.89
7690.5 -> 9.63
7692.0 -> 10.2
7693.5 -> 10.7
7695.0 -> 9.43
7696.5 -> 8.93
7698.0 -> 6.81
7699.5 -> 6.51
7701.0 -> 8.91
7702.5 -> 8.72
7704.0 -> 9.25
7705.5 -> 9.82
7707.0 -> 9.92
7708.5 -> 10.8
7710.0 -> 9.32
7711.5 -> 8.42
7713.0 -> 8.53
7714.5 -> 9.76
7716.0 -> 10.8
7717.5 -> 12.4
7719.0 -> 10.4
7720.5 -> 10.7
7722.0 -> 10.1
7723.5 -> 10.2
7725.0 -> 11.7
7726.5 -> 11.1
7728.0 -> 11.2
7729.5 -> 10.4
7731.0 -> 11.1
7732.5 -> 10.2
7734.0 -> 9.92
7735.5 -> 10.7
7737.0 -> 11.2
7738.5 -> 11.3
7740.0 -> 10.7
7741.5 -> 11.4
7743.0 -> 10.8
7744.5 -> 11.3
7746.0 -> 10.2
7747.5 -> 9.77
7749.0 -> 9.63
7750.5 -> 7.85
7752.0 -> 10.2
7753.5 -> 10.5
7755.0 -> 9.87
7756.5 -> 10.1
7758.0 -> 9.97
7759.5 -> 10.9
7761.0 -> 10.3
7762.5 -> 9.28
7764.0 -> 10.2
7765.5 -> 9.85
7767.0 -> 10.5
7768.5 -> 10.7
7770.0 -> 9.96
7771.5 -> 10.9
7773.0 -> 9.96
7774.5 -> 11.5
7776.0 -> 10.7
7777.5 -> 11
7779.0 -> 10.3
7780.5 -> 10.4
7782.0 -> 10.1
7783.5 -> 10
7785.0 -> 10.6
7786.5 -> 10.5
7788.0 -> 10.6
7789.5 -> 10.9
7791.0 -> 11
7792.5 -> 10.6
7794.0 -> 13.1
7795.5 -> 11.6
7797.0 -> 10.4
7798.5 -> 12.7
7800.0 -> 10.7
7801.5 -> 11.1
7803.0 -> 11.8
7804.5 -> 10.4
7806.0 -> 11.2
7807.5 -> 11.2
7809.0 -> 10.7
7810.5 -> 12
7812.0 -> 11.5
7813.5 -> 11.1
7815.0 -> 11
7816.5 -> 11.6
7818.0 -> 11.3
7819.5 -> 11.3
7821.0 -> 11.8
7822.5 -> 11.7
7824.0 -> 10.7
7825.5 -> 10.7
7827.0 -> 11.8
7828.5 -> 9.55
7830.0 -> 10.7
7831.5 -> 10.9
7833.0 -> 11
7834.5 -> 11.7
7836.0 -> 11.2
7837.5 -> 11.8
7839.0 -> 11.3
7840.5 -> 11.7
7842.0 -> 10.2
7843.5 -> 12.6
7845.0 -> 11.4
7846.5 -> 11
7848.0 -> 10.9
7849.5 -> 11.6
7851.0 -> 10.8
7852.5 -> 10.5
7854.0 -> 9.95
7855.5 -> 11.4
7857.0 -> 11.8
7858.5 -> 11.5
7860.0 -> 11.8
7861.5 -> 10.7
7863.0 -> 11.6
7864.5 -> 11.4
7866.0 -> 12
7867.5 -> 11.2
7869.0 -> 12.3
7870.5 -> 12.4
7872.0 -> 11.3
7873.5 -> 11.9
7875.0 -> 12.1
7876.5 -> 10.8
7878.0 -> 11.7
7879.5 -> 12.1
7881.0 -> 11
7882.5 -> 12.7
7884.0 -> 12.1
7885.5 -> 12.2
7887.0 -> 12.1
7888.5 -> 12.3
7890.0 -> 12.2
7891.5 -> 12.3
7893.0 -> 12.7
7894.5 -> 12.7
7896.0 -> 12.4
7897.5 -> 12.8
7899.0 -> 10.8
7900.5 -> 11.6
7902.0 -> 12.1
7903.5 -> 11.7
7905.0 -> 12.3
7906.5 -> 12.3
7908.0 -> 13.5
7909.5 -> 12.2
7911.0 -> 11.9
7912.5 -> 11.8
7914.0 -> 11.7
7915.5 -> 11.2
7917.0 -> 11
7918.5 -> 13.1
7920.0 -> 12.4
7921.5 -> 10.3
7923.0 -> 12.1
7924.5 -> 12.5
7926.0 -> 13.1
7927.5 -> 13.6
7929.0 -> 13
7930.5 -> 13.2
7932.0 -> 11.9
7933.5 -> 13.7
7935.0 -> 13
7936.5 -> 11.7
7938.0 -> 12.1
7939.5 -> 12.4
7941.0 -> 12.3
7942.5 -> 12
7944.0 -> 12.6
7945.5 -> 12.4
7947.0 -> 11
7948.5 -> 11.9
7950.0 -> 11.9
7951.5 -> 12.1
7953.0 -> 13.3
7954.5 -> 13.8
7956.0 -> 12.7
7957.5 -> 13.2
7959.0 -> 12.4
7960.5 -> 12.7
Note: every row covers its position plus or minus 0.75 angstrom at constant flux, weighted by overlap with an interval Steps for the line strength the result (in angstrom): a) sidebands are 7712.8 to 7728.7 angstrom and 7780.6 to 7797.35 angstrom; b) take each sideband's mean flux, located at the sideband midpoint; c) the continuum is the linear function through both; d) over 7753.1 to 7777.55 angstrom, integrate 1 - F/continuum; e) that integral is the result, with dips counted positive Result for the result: 1.0 angstrom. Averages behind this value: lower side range 10.7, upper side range 10.8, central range 10.3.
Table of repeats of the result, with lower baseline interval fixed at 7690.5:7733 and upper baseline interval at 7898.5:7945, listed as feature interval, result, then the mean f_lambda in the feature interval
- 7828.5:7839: 0.1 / 11.1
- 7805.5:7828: -0.5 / 11.3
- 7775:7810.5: -0.6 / 11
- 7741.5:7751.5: 0.2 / 10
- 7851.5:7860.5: 0.3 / 11.1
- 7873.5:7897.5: -0.6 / 12.1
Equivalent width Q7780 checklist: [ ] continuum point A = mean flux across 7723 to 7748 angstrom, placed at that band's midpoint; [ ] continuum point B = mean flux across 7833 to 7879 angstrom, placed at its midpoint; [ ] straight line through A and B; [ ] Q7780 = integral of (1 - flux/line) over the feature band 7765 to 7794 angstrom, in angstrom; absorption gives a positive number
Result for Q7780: 1.1 angstrom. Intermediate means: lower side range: 10.8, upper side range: 11.4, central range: 10.6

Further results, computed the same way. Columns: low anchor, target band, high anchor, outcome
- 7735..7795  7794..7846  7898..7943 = -0.8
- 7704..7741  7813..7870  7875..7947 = 1.4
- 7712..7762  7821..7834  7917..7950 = 0.4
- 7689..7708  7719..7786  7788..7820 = -1.5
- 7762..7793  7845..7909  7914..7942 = -0.3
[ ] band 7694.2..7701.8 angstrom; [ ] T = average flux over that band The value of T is 8.14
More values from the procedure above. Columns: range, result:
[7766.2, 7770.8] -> 10.4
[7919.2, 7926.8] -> 12.1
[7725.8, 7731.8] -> 10.9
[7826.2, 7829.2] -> 10.7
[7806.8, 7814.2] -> 11.3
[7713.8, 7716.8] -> 10.3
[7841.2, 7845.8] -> 11.4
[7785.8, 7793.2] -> 10.7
